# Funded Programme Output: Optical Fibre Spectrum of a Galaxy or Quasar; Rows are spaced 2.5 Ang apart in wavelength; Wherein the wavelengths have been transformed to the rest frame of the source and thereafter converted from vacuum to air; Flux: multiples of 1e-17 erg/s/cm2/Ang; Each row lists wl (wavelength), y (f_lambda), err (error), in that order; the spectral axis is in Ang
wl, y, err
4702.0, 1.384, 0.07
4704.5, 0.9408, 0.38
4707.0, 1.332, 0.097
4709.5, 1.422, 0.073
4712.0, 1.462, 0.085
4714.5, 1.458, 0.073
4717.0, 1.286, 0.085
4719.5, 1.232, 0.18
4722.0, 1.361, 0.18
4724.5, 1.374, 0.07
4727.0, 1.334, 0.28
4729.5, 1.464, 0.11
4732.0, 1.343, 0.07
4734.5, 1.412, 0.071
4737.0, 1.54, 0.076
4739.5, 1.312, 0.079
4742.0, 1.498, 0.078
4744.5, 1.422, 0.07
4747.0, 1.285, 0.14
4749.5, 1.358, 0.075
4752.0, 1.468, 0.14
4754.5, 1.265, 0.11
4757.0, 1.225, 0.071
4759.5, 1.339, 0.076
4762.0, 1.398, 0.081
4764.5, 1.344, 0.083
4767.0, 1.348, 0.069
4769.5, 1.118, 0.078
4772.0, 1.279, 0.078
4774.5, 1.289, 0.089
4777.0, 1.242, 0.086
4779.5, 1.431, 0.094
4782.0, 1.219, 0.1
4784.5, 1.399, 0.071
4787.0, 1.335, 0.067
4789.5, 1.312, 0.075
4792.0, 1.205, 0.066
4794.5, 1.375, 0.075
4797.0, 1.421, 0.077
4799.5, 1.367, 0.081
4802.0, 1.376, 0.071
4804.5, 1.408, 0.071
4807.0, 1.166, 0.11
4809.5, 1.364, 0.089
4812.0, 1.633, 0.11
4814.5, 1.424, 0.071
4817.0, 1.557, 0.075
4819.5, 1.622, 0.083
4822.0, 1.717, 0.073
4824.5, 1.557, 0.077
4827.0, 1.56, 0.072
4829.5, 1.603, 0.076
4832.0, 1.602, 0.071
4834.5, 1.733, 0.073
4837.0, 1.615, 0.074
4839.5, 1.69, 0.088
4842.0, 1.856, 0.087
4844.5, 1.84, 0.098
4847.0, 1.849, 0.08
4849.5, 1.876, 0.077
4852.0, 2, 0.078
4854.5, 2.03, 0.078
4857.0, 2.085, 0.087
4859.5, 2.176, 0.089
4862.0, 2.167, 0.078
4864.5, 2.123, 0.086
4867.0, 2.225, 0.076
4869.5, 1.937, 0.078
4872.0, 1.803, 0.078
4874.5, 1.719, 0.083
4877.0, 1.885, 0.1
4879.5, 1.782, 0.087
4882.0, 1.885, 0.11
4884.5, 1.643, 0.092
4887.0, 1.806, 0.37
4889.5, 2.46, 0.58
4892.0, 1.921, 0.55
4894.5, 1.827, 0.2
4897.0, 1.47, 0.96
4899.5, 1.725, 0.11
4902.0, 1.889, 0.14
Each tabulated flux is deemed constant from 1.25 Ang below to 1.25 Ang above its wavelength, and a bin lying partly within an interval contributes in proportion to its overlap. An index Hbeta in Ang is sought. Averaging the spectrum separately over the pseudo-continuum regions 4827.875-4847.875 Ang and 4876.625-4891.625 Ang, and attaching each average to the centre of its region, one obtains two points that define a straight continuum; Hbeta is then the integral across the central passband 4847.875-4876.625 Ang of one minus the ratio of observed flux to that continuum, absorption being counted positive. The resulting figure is -3.0 Ang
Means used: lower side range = 1.72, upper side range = 1.91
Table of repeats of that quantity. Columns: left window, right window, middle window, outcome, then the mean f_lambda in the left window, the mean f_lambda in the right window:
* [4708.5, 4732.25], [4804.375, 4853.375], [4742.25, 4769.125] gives 2.1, 1.37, 1.64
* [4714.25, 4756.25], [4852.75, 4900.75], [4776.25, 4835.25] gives 7.6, 1.37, 1.93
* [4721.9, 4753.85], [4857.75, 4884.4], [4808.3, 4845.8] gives 3.1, 1.4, 1.96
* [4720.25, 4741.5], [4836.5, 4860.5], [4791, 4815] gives 4.7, 1.39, 1.91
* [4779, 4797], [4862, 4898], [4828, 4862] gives -3.3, 1.33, 1.9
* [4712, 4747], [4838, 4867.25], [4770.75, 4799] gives 5.7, 1.39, 1.98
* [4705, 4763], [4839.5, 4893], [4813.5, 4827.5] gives 1.4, 1.37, 1.95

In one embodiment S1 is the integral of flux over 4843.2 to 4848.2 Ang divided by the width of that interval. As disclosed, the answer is 1.84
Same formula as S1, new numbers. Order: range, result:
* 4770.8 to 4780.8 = 1.31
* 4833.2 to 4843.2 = 1.72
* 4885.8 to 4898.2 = 1.9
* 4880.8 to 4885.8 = 1.76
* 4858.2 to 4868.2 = 2.17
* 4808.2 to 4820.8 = 1.52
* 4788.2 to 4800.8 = 1.34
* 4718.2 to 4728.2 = 1.33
